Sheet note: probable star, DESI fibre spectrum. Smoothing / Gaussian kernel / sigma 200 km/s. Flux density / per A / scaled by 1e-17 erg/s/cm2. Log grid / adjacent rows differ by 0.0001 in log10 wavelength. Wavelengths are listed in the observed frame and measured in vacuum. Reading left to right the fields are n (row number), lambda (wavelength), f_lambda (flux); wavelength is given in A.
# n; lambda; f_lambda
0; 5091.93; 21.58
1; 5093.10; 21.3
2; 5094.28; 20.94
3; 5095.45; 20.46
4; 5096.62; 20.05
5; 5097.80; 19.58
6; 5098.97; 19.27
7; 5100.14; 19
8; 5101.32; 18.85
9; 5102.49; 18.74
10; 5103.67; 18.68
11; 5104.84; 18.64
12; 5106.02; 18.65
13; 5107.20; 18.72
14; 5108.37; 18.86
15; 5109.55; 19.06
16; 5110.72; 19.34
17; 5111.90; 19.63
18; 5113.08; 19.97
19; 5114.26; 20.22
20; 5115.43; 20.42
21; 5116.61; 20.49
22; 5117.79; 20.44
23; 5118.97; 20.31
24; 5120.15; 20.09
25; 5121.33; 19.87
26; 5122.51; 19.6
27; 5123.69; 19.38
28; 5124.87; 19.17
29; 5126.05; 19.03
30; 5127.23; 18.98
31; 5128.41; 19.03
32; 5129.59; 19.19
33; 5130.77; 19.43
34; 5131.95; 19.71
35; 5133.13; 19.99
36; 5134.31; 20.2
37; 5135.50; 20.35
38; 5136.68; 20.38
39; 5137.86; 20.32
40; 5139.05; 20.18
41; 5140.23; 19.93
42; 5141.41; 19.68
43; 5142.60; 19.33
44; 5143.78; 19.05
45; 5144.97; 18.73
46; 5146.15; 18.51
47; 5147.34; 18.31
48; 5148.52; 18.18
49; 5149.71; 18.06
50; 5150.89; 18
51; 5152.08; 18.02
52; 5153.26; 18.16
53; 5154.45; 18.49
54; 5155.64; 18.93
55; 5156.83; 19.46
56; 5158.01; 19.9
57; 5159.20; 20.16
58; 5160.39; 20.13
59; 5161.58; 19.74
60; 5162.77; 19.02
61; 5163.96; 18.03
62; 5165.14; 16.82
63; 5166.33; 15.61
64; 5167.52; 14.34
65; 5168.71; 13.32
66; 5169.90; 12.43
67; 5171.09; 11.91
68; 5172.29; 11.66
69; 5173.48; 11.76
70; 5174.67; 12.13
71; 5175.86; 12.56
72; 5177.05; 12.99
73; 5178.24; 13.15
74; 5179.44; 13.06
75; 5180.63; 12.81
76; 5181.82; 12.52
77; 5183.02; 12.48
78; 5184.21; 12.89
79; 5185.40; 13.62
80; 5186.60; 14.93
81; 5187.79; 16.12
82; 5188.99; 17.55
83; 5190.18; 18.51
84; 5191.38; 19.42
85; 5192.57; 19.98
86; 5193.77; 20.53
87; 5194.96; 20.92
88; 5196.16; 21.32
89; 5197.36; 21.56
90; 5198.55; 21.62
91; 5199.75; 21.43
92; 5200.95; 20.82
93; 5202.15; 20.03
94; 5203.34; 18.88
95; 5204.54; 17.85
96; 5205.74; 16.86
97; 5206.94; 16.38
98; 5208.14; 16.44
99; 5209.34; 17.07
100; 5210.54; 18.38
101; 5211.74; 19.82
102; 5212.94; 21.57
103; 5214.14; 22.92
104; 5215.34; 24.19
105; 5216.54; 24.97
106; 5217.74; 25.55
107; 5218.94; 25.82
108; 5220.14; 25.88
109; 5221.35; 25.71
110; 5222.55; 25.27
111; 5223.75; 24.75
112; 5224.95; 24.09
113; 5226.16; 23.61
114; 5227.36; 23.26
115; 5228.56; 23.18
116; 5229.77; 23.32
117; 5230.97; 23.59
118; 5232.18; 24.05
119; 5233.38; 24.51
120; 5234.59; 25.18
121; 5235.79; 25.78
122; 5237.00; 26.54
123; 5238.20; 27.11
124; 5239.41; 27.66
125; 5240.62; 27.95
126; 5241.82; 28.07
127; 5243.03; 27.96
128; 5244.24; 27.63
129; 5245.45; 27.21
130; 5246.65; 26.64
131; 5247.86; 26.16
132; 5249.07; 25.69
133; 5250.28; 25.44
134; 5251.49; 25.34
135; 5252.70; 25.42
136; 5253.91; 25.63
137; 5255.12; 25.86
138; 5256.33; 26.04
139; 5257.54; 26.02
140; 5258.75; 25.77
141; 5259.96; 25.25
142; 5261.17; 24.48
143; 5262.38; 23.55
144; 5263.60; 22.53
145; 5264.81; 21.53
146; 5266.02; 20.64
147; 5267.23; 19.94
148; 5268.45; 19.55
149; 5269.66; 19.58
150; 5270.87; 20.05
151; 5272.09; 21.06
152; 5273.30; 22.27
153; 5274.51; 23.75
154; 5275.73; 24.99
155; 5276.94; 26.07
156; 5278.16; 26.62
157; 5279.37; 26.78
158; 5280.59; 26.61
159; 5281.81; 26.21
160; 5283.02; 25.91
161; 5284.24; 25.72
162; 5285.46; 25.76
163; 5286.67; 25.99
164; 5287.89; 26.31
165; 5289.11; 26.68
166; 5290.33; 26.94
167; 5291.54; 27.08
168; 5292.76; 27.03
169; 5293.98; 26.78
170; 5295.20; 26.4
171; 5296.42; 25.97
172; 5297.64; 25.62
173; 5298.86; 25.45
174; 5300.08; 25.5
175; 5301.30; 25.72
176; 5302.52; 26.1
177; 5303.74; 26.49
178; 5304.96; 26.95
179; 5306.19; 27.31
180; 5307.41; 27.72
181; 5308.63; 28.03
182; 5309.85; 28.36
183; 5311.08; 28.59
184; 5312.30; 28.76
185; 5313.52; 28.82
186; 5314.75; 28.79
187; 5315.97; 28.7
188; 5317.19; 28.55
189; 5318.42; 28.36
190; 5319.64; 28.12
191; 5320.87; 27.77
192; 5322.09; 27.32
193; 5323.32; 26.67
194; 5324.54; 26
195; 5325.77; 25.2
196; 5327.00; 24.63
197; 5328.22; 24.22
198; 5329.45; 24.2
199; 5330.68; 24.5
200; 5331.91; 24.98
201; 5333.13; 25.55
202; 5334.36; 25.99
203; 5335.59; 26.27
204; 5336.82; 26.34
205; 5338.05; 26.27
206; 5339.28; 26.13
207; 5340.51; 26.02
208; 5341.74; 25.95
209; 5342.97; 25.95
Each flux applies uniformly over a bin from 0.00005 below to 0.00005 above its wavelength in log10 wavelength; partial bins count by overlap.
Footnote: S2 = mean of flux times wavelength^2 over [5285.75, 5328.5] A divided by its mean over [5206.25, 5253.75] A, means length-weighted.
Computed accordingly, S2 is 1.14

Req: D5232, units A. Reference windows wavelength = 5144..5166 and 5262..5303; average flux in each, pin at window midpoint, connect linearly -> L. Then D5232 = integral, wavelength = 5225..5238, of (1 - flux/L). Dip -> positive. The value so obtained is -1.2 A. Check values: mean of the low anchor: 18.7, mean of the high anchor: 24.6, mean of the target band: 24.4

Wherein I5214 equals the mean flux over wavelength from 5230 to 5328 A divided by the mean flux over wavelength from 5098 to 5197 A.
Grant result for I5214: 1.4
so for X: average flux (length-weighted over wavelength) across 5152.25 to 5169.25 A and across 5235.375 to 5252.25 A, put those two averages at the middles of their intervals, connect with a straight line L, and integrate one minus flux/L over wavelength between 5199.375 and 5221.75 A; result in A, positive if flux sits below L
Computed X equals 2.2 A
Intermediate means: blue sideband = 18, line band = 21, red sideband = 26.8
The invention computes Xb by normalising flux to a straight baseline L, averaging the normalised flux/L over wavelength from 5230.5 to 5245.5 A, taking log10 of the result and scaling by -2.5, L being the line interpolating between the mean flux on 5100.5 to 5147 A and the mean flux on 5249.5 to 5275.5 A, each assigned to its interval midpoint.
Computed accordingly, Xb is -0.16 mag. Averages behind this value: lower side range 19.5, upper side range 23.4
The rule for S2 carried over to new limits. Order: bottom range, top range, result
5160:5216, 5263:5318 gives 1.57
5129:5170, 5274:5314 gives 1.51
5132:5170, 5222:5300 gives 1.41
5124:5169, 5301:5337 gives 1.52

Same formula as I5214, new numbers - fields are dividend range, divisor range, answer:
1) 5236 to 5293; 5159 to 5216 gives 1.48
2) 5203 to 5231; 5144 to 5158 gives 1.19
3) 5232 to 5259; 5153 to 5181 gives 1.68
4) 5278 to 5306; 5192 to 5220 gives 1.27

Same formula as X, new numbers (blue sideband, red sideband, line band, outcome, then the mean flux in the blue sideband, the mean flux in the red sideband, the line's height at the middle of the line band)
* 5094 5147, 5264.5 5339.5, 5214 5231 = -1.06 A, 19.6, 25.8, 23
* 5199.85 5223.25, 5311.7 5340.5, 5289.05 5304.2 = -0.63 A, 21.3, 26.6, 25.2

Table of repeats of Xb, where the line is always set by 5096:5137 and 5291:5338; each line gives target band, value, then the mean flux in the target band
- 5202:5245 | 0.00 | 23.4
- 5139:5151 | 0.09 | 18.9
